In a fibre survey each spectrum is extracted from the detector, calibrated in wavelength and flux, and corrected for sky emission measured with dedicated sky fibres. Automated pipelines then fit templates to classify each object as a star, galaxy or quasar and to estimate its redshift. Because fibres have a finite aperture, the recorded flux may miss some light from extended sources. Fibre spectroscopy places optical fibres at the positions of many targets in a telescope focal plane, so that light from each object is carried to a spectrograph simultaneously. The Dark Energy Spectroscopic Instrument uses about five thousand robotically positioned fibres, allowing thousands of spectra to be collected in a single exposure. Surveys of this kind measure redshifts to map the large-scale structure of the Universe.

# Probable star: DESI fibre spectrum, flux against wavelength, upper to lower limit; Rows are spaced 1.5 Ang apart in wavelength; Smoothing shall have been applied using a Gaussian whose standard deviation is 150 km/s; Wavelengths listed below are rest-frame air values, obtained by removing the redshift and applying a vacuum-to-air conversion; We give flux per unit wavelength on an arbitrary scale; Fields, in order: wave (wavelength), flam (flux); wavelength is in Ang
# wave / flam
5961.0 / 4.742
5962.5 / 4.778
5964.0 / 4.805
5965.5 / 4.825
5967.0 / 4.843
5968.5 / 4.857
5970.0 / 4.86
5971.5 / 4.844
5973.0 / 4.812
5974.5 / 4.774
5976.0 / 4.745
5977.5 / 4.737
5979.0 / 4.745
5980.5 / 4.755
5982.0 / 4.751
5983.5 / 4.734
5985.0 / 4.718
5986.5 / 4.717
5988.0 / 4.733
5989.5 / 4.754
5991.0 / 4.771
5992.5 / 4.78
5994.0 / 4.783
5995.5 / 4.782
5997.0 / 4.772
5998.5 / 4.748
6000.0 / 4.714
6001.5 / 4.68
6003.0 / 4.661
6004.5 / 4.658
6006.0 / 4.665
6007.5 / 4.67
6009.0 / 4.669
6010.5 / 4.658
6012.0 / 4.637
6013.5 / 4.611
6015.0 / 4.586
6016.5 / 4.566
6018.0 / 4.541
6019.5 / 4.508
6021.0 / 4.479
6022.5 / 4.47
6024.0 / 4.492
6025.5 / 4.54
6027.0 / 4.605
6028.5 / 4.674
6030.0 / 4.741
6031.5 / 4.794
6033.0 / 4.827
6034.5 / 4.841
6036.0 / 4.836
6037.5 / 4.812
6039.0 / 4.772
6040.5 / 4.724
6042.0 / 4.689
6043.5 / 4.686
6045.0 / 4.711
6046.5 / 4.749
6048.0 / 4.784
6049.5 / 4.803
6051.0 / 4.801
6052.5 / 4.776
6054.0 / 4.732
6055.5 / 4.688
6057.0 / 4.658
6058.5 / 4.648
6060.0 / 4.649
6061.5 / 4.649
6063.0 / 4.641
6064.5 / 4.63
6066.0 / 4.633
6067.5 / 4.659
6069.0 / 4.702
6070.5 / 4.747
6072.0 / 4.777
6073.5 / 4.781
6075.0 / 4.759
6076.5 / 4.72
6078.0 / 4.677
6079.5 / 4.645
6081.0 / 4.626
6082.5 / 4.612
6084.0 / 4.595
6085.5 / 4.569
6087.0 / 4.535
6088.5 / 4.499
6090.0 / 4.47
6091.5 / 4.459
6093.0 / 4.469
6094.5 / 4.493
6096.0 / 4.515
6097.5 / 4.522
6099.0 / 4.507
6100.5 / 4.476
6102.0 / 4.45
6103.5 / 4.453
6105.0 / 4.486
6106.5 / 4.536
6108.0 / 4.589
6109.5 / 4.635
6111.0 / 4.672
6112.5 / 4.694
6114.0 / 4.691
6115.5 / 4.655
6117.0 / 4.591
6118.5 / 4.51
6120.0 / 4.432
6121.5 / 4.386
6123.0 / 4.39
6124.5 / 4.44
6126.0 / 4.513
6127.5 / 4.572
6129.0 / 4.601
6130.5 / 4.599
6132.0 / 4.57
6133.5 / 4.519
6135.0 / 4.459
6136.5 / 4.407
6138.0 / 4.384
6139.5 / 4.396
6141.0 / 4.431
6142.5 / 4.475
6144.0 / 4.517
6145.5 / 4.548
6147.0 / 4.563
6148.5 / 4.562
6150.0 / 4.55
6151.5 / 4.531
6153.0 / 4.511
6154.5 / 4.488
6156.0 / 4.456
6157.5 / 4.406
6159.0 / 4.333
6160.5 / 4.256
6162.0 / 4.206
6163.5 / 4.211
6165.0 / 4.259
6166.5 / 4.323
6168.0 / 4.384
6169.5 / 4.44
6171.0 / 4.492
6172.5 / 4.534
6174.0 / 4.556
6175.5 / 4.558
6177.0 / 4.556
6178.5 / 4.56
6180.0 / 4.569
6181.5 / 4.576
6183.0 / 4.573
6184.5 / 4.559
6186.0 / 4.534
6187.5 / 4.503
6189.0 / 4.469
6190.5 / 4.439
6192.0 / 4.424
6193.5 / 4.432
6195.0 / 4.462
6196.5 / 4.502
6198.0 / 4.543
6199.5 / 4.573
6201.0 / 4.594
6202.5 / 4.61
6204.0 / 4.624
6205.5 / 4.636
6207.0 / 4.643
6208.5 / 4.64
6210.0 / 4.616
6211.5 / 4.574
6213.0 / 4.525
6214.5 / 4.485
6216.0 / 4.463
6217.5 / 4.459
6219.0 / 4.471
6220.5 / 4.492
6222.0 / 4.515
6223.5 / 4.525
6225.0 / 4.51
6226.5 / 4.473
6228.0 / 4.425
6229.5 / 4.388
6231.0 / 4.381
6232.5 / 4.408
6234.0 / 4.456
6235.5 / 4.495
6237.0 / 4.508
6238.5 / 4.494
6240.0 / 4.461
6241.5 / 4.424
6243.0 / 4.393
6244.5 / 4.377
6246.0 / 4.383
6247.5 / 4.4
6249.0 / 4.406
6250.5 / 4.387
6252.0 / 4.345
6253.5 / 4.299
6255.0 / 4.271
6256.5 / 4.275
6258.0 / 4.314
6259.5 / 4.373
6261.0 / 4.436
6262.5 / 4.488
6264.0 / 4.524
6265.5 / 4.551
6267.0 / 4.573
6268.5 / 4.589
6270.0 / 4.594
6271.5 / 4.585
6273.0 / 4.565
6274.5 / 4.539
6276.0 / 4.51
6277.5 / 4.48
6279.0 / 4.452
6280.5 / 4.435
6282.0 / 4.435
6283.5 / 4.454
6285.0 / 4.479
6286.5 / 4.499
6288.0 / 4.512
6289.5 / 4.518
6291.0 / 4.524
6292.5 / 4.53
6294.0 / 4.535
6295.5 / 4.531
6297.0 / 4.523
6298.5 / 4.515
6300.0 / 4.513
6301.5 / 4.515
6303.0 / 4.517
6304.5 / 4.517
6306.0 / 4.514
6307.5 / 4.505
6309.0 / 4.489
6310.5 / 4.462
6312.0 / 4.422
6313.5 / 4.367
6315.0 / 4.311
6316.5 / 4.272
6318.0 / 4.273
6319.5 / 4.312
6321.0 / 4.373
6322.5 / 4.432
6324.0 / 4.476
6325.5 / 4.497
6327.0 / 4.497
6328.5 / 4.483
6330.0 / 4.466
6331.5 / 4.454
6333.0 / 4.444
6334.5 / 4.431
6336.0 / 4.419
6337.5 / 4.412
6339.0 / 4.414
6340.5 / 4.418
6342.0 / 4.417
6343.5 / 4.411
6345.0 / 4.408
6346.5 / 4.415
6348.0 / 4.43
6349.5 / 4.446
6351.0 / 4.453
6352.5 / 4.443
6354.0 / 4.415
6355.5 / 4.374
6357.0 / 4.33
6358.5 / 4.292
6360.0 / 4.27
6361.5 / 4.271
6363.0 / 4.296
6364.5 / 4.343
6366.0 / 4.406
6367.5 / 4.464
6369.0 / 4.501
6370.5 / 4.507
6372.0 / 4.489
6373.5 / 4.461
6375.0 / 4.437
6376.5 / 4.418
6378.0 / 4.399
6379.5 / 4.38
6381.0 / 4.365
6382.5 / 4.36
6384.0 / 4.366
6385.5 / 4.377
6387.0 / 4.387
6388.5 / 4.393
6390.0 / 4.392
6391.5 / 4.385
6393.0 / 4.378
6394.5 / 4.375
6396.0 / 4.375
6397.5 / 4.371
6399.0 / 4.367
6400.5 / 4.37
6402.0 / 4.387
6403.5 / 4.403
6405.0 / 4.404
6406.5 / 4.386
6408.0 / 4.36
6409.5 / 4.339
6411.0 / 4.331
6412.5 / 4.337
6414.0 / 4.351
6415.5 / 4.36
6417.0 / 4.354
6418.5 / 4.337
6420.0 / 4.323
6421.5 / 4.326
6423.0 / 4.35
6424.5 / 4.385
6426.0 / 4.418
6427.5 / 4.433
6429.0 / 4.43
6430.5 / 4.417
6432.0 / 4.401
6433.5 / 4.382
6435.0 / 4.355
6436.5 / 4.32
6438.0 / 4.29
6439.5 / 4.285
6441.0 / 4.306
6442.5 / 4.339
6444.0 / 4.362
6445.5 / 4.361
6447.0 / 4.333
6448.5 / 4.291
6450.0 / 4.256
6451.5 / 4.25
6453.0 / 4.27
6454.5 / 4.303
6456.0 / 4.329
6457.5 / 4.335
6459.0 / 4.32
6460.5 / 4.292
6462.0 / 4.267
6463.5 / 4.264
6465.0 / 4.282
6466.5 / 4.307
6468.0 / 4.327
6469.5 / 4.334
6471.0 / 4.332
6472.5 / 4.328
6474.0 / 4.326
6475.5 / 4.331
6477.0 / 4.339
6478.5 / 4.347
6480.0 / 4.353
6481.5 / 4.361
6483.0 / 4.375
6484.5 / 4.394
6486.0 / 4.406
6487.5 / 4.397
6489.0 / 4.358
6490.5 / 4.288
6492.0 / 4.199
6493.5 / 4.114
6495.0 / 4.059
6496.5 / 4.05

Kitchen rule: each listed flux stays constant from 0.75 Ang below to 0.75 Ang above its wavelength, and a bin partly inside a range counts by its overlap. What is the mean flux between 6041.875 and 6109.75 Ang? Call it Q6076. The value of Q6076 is 4.63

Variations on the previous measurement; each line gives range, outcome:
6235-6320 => 4.46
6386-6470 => 4.35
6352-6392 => 4.39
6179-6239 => 4.51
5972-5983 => 4.76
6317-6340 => 4.42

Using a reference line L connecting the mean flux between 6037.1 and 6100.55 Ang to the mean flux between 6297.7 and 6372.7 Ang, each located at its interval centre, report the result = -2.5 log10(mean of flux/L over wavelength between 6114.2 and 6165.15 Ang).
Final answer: 0.03 mag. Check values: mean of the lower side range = 4.65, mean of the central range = 4.47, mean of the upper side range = 4.42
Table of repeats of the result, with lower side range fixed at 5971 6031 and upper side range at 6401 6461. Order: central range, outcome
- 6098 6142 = 0.02 mag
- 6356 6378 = 0.00 mag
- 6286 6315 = -0.01 mag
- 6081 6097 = 0.02 mag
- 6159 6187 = 0.02 mag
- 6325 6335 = -0.01 mag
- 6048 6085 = -0.01 mag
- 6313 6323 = 0.03 mag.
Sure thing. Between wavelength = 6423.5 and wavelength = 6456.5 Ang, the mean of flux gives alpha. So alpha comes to 4.34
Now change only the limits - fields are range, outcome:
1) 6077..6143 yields 4.53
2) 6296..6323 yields 4.44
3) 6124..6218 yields 4.5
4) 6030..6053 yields 4.77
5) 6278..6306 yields 4.5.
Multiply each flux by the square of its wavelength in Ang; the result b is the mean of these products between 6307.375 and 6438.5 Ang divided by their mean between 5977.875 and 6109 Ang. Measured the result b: 1.05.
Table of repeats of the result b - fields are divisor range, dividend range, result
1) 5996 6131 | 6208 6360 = 1.03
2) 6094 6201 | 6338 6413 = 1.05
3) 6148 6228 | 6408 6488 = 1.05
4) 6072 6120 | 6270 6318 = 1.04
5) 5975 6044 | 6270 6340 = 1.05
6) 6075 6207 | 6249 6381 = 1.04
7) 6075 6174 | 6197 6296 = 1.04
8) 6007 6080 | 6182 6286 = 1.02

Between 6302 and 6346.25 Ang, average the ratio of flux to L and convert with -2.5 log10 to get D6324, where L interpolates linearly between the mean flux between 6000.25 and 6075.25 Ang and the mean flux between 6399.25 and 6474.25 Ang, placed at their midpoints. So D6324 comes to 0.00 mag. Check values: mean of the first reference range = 4.68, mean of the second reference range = 4.34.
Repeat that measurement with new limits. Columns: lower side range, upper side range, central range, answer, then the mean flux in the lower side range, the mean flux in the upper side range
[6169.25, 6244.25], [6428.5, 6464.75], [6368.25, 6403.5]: -0.01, 4.51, 4.32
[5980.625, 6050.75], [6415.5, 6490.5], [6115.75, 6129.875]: 0.03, 4.69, 4.34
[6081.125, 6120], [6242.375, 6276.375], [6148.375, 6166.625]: 0.03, 4.55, 4.44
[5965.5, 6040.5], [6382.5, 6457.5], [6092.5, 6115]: 0.02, 4.71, 4.35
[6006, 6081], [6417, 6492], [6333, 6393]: 0.00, 4.68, 4.34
